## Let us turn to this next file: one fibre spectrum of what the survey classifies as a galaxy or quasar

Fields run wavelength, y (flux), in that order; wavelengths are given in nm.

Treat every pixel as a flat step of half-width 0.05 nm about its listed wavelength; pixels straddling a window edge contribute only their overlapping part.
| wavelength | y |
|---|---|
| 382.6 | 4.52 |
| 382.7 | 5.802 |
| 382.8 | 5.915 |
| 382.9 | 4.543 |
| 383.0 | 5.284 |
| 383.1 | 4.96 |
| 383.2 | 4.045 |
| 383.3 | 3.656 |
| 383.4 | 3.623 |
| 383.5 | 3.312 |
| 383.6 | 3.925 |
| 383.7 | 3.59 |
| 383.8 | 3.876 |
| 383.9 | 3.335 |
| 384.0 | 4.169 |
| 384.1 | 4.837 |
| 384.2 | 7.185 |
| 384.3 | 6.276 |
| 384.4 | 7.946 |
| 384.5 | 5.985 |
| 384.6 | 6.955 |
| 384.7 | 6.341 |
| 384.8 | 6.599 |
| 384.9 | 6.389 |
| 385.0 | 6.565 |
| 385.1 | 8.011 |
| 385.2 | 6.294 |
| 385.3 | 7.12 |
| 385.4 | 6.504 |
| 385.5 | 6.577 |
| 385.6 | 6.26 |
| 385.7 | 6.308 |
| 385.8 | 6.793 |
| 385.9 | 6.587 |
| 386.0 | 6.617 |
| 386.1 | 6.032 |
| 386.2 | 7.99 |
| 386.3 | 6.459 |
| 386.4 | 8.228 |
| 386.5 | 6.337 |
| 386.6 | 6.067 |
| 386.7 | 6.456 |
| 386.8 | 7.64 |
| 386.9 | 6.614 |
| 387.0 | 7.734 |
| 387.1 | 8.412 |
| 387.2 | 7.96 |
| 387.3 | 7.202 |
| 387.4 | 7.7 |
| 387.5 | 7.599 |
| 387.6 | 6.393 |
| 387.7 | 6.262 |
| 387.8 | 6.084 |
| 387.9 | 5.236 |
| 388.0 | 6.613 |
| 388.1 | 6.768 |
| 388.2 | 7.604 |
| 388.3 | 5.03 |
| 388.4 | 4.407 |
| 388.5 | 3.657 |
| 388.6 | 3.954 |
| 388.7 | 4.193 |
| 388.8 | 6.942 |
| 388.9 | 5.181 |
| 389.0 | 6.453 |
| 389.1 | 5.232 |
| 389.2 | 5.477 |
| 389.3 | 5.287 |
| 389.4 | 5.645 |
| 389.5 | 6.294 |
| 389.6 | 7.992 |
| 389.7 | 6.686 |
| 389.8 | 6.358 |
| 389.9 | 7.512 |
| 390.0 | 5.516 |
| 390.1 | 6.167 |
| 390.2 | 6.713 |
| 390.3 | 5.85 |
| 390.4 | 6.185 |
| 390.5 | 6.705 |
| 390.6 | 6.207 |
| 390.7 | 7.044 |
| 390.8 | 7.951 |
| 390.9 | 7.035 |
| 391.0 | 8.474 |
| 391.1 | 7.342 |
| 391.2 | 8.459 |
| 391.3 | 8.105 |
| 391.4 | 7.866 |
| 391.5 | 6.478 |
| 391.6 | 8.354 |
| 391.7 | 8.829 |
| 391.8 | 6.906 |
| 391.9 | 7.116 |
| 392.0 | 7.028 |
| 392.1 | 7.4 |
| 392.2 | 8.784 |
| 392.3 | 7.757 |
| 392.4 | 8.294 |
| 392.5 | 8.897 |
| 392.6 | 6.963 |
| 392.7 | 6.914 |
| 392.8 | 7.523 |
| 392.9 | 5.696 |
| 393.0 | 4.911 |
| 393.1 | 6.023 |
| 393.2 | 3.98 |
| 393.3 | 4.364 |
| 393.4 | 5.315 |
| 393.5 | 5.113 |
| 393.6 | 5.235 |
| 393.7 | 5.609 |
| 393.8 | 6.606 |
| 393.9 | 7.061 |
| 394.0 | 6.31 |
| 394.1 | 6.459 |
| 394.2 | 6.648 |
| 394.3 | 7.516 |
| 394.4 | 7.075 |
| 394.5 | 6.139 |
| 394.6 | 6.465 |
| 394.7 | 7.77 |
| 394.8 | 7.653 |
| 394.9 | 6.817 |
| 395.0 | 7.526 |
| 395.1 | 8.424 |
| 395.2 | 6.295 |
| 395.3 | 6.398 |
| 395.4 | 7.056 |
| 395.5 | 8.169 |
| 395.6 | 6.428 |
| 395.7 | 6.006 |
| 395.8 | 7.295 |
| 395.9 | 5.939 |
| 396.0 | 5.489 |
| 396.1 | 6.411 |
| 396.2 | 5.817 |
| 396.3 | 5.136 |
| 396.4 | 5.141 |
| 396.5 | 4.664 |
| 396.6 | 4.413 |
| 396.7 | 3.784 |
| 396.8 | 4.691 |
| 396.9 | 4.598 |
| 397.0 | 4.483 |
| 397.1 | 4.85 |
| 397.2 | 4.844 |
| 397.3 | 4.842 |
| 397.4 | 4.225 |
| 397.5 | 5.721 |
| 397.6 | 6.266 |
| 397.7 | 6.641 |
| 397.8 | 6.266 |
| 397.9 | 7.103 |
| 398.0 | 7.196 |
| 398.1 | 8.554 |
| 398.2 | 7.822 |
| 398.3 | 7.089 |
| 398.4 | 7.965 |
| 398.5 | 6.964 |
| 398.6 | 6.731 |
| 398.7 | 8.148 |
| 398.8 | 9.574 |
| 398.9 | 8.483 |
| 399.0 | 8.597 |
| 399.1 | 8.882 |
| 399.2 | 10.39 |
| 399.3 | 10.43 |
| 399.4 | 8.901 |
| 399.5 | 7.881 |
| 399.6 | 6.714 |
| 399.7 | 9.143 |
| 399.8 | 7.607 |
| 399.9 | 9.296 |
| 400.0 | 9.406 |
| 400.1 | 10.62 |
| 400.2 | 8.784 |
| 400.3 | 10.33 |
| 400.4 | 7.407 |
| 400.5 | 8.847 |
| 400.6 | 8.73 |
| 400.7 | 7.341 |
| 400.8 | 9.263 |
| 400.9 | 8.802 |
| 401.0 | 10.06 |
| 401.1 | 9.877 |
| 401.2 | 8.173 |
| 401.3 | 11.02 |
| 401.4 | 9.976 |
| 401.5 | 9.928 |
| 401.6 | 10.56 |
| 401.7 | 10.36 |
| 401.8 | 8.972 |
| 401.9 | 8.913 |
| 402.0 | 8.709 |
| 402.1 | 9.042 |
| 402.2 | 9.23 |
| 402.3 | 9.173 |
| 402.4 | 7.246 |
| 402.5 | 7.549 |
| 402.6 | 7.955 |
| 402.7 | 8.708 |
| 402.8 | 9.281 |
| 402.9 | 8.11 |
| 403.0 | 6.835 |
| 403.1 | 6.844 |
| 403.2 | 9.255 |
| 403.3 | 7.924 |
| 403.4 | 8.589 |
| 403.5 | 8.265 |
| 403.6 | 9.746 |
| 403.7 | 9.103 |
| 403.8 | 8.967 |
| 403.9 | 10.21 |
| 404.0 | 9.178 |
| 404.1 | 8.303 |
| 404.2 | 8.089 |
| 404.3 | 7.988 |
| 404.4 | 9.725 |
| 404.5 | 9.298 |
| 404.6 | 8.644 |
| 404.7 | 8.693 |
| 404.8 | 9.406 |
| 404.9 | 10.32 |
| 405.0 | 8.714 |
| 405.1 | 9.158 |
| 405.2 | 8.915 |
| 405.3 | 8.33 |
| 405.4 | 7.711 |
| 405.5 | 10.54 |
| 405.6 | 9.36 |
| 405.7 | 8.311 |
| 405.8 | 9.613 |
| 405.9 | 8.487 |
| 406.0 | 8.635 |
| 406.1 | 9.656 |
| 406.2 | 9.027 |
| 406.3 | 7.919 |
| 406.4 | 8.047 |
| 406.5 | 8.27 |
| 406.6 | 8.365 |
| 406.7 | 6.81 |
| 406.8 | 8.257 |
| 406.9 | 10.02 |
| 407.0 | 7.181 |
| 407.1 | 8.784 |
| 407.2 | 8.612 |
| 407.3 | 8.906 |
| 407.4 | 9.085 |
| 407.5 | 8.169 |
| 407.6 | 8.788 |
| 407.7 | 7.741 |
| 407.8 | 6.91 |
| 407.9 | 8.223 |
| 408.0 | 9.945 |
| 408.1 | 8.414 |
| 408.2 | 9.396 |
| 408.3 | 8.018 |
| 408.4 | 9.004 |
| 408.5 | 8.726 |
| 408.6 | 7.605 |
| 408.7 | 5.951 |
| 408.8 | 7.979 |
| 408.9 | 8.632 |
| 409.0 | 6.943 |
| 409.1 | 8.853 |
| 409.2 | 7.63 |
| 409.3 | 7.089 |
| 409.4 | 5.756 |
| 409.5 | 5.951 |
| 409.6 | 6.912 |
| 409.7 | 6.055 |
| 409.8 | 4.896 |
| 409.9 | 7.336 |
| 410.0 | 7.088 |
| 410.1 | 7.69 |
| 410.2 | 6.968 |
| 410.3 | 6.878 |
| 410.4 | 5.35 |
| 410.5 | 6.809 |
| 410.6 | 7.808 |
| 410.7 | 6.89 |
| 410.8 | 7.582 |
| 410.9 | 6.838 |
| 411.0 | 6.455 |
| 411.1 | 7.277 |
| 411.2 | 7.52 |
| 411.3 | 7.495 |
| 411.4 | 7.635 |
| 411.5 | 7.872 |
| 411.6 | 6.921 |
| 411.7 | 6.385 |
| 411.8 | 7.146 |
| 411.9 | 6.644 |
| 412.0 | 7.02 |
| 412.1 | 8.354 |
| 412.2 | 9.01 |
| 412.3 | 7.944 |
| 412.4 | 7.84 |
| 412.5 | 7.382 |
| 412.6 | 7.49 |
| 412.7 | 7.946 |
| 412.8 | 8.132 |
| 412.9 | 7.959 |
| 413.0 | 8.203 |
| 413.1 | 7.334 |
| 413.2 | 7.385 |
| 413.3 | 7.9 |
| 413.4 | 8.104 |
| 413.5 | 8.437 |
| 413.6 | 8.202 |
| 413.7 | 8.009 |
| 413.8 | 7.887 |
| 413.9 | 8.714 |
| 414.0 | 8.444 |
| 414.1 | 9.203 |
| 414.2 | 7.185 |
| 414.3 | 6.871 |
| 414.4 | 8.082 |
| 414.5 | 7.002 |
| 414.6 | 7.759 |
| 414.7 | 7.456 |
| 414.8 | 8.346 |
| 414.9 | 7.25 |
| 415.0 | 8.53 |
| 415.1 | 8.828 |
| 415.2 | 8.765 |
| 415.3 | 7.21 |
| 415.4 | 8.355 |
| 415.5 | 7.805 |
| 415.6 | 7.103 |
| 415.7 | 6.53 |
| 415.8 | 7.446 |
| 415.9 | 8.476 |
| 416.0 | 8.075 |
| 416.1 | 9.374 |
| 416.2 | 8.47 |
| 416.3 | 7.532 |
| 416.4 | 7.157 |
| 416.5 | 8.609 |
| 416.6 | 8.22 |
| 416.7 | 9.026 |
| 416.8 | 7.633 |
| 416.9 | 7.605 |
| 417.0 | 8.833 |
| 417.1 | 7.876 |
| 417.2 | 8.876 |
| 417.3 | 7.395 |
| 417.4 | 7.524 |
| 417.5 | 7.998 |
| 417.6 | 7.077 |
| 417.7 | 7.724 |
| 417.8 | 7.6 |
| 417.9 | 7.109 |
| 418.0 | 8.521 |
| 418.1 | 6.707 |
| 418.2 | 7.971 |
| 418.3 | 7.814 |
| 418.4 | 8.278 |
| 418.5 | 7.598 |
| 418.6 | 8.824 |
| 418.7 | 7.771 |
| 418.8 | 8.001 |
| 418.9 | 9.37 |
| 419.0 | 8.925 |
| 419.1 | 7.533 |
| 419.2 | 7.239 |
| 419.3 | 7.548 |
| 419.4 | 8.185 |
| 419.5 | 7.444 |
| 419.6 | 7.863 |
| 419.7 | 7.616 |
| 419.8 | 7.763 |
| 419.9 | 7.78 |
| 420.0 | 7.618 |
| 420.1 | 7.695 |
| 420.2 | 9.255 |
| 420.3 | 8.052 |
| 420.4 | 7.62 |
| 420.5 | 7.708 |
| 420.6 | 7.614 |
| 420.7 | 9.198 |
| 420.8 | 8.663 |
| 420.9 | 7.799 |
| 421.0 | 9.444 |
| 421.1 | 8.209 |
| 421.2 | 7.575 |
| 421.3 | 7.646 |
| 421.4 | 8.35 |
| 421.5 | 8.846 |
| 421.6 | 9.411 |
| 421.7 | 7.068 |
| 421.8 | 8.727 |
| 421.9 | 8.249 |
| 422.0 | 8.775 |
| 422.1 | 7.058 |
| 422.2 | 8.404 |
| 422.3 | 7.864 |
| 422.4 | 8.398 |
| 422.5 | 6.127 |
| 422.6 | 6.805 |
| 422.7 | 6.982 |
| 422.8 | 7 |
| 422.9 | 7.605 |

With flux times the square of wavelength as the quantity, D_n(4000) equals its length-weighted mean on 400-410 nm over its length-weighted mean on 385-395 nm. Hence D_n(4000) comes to 1.38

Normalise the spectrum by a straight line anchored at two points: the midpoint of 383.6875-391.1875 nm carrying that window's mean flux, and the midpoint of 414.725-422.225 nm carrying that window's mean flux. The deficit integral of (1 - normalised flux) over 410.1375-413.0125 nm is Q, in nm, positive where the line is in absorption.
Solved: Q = 0.11 nm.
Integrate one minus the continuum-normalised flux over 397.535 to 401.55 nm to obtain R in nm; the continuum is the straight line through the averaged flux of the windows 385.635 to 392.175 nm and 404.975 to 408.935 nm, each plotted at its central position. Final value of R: -0.39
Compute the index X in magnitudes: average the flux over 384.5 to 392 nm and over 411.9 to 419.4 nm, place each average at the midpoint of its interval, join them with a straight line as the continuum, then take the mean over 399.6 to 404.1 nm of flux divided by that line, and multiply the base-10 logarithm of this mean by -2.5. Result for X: -0.22 mag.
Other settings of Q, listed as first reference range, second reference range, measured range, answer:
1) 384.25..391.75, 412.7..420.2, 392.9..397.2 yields 0.61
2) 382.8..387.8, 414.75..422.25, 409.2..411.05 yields 0.21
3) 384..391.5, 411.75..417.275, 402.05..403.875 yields -0.28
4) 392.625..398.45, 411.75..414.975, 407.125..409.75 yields -0.19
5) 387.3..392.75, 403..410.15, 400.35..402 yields -0.31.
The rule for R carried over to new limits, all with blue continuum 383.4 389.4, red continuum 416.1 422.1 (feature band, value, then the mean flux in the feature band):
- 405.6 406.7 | -0.20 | 8.58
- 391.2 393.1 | -0.28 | 7.42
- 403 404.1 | -0.24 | 8.7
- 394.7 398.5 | 0.30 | 6.19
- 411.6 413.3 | 0.01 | 7.62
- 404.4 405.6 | -0.31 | 9.11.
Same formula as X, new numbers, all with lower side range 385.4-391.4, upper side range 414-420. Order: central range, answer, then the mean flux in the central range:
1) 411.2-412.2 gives 0.04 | 7.37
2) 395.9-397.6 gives 0.36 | 5.01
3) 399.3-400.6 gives -0.23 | 8.81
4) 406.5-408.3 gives -0.13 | 8.43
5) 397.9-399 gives -0.12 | 7.85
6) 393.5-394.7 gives 0.06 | 6.46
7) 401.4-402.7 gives -0.24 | 9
